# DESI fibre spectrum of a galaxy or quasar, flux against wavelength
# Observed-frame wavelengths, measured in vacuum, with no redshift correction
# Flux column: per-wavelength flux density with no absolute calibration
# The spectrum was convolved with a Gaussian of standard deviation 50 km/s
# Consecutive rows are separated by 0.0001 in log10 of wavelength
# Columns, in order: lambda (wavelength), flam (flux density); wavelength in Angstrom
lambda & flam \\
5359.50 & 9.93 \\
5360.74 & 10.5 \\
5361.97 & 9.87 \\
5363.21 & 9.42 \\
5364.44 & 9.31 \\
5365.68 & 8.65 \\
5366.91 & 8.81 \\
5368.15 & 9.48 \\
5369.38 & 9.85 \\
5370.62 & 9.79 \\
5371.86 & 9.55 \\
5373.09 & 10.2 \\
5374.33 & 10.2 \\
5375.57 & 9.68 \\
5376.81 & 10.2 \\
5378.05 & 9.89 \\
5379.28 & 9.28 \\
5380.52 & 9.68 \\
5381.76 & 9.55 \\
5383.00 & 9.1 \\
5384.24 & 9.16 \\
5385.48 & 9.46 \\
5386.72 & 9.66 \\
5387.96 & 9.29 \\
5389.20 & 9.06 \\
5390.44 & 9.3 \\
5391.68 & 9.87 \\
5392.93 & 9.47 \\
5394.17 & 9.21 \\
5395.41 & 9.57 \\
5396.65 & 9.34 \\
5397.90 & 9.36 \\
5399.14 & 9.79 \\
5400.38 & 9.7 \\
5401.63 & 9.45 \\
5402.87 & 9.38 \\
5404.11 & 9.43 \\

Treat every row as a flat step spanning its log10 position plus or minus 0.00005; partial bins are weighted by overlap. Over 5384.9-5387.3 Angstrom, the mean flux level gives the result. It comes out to 9.56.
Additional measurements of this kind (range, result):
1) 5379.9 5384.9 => 9.37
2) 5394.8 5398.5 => 9.41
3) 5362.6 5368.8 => 9.15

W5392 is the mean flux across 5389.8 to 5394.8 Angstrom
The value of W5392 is 9.46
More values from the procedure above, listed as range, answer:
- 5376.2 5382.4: 9.72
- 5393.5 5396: 9.4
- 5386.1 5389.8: 9.34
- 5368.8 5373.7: 9.85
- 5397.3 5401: 9.63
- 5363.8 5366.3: 9.01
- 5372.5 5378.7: 10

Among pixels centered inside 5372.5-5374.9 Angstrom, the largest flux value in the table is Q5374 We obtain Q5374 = 10.2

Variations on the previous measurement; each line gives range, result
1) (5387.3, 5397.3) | 9.87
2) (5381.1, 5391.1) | 9.66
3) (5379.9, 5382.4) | 9.68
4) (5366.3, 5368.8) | 9.48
